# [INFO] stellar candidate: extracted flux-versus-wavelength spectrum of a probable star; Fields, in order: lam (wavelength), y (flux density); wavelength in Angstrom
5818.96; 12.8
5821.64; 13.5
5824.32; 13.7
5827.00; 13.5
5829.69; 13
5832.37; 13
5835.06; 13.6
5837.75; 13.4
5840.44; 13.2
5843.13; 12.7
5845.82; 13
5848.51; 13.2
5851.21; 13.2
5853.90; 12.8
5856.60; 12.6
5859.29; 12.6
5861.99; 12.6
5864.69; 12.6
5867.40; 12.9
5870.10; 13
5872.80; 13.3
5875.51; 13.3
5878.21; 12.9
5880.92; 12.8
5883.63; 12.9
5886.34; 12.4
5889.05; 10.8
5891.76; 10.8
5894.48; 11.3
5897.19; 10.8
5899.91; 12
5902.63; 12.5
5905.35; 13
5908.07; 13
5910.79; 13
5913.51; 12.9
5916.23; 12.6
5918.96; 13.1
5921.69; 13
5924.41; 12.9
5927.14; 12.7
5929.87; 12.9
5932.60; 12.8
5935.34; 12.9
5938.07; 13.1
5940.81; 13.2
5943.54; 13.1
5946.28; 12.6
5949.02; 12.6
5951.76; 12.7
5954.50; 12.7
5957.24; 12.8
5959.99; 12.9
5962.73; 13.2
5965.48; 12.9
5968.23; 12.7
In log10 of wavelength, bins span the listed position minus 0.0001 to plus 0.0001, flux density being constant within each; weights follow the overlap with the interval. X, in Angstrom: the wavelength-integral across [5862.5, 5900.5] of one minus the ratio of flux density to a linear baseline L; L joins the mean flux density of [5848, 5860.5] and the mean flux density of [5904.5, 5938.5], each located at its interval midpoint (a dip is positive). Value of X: 1.77 Angstrom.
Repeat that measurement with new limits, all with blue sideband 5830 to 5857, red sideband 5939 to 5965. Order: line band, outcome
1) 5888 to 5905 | 2.0 Angstrom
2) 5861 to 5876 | 0.1 Angstrom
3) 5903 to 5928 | 0.1 Angstrom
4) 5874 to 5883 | 0.0 Angstrom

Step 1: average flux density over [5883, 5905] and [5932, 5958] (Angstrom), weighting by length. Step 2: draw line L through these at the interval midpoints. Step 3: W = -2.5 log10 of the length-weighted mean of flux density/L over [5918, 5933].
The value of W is -0.04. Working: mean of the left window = 11.7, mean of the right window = 12.9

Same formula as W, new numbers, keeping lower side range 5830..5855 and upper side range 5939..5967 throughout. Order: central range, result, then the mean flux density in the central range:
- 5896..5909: 0.063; 12.2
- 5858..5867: 0.039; 12.6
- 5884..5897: 0.144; 11.4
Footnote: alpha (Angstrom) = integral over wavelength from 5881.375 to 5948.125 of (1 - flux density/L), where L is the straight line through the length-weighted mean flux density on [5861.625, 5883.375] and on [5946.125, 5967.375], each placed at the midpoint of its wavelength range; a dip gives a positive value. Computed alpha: 1.8 Angstrom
